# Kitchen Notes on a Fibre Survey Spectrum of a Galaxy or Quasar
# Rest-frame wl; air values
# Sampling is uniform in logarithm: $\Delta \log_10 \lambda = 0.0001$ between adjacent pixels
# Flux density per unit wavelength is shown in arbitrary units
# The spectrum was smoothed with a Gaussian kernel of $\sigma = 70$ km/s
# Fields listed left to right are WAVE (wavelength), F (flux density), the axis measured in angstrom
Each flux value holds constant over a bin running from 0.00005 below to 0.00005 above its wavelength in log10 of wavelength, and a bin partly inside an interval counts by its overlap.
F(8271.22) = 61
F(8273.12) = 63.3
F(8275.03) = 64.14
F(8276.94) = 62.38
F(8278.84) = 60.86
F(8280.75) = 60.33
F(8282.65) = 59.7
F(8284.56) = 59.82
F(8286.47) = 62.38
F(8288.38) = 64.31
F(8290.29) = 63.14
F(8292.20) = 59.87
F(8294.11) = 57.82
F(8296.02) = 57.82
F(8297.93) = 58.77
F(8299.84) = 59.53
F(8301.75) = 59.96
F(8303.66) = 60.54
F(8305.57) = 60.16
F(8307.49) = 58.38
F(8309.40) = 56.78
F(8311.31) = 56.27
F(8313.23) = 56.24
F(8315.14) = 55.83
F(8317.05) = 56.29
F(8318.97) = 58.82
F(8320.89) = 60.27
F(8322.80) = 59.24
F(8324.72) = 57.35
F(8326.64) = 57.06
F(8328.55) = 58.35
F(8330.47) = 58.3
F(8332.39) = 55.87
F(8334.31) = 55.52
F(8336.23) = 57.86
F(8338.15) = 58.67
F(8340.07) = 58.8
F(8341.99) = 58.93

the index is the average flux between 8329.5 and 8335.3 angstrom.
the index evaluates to 56.5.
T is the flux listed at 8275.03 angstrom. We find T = 64.14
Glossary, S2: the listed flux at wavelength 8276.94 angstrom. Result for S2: 62.38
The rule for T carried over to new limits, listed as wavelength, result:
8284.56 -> 59.82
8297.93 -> 58.77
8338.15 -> 58.67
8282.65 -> 59.7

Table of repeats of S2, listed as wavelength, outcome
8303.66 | 60.54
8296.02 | 57.82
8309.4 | 56.78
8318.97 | 58.82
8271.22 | 61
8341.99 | 58.93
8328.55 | 58.35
